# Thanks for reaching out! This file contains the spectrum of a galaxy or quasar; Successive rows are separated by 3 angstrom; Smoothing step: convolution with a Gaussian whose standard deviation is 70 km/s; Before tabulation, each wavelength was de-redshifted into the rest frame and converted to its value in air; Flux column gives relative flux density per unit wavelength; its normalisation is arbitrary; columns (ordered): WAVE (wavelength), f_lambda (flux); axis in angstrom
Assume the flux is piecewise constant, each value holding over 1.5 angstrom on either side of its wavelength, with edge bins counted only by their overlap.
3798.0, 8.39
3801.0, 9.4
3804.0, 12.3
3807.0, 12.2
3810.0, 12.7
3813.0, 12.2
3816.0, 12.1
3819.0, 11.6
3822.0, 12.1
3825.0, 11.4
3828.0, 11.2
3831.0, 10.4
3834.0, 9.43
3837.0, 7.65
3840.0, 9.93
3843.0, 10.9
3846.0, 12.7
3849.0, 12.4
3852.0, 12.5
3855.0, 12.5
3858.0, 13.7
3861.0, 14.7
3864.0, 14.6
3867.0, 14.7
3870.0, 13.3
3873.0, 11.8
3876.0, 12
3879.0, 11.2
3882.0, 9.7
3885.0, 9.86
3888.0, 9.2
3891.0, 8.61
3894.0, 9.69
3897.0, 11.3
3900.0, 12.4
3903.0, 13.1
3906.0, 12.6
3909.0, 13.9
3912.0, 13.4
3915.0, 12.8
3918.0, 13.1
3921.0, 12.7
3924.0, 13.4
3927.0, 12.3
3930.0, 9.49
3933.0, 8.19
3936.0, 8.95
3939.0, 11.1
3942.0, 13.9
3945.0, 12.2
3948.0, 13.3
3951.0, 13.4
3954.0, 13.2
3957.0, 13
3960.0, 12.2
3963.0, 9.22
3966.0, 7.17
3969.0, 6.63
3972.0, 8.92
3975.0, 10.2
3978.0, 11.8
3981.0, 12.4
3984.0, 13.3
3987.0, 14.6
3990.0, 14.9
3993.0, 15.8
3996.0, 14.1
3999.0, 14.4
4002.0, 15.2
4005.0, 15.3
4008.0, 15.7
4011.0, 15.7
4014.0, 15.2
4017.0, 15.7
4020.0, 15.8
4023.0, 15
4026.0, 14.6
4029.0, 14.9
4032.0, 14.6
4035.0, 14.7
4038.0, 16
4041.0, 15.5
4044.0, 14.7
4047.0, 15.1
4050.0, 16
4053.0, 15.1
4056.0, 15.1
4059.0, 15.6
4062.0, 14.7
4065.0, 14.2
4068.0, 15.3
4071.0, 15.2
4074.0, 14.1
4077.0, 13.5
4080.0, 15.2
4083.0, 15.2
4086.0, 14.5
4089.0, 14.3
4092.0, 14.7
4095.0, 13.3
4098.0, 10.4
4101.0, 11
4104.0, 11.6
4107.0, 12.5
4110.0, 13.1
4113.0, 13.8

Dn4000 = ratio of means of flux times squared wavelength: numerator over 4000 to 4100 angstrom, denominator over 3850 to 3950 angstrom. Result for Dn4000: 1.33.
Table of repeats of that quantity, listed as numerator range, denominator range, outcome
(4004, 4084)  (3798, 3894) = 1.45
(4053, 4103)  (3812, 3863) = 1.37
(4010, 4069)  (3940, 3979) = 1.42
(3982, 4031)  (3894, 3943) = 1.31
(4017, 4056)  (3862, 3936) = 1.38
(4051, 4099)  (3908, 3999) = 1.28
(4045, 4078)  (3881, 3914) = 1.43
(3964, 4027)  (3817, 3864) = 1.25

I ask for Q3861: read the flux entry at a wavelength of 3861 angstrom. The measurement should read 14.7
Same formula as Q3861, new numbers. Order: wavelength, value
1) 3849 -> 12.4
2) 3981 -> 12.4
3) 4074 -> 14.1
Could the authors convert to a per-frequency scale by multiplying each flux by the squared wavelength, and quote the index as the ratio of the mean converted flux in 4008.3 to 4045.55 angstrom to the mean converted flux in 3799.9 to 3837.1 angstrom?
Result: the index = 1.5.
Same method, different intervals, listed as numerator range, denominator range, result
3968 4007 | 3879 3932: 1.17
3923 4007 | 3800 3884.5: 1.09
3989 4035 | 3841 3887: 1.32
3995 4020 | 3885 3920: 1.36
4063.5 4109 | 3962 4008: 1.16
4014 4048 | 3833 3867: 1.37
